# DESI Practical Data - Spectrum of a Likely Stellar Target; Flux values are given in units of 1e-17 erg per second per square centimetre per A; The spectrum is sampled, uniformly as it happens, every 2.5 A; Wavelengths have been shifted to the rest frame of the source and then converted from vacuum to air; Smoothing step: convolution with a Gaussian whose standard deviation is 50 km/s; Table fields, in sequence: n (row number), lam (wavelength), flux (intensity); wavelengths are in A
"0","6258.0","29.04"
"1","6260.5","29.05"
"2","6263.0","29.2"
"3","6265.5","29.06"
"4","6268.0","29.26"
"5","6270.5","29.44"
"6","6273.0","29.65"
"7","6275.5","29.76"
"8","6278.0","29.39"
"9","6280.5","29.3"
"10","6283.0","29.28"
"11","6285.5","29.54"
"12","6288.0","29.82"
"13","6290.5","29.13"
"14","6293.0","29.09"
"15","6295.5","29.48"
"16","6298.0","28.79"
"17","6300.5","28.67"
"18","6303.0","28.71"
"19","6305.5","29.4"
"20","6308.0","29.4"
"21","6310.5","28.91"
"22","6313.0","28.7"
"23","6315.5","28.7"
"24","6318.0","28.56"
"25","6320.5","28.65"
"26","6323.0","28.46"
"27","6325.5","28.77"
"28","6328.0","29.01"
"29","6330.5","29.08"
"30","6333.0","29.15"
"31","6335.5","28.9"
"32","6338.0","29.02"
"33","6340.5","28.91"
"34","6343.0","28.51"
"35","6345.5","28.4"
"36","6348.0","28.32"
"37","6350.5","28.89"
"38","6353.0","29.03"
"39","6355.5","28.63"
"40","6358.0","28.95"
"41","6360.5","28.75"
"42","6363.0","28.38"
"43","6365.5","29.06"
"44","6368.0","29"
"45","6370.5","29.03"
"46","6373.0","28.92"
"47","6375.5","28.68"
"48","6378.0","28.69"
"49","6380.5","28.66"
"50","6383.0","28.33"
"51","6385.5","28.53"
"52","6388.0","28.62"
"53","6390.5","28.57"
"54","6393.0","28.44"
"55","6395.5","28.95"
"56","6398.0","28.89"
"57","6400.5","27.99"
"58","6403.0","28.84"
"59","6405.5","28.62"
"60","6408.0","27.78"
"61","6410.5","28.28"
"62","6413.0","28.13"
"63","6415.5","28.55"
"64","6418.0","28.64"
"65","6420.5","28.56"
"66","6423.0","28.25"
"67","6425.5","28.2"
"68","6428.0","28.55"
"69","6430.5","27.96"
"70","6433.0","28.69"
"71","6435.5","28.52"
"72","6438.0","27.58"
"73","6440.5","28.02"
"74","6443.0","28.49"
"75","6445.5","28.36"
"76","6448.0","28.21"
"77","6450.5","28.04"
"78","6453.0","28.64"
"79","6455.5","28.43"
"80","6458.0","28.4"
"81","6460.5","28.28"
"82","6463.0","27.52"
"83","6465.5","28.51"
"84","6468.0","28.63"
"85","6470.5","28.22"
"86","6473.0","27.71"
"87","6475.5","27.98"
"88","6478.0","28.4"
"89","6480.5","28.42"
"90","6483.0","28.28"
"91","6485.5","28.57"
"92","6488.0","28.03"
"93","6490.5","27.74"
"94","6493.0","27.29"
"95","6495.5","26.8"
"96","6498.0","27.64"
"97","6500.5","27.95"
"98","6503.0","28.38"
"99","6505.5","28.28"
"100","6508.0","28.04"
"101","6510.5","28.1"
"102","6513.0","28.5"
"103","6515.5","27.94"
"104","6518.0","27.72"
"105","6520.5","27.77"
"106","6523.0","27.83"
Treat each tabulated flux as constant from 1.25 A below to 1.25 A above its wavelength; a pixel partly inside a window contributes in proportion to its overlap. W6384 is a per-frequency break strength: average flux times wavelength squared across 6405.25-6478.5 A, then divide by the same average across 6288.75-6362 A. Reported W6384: 1.0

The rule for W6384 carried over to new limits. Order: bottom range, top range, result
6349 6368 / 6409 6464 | 1.01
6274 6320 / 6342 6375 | 1.01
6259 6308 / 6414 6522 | 1.02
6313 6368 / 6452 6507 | 1.02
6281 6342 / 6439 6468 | 1.02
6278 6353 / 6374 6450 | 1.01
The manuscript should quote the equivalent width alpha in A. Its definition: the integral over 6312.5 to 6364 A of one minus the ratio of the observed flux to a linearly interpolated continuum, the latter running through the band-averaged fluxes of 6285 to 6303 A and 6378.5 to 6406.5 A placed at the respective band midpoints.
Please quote 0.3 A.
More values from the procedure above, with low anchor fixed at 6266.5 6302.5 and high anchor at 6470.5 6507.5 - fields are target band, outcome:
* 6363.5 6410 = 0.0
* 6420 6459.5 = 0.0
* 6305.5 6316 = 0.1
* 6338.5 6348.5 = 0.1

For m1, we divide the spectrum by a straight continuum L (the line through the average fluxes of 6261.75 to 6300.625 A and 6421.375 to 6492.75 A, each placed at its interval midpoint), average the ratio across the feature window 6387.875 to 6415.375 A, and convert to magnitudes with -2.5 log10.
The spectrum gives 0.00 mag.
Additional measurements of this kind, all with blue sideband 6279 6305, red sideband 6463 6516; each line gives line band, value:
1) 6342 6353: 0.011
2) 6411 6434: 0.002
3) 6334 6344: 0.003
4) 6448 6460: -0.004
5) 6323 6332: 0.004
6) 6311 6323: 0.015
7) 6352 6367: 0.000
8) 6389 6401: 0.000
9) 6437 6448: 0.007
